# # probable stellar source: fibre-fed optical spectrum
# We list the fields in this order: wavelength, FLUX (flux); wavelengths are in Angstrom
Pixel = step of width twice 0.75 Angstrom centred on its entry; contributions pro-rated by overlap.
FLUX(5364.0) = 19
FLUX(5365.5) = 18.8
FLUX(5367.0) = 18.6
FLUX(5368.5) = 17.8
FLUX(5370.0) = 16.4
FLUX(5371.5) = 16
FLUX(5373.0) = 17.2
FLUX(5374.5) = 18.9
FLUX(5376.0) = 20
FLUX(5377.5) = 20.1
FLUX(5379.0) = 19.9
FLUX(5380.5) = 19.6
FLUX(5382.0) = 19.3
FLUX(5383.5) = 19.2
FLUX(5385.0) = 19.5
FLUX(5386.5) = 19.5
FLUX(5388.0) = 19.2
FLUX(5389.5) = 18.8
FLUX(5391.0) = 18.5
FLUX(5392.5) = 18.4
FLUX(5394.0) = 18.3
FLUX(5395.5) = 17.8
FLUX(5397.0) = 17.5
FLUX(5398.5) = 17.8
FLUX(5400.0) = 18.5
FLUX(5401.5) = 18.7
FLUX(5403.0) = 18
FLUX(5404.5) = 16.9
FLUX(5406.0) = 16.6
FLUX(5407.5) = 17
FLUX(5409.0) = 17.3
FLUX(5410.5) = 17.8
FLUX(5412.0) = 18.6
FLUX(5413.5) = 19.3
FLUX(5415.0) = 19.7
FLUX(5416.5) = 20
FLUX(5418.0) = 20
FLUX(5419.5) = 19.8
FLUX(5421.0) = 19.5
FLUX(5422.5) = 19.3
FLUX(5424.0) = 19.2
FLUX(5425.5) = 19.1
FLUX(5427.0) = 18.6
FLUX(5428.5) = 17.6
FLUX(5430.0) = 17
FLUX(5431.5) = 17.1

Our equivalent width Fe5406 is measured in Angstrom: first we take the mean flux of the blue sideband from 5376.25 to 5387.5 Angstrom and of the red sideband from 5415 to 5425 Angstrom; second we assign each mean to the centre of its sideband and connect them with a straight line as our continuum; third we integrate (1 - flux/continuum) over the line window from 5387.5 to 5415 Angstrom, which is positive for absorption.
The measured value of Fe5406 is 2.1 Angstrom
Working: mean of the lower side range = 19.6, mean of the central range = 18.1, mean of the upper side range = 19.6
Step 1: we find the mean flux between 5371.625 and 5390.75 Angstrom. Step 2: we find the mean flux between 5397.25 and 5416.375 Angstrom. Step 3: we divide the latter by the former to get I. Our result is 0.9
